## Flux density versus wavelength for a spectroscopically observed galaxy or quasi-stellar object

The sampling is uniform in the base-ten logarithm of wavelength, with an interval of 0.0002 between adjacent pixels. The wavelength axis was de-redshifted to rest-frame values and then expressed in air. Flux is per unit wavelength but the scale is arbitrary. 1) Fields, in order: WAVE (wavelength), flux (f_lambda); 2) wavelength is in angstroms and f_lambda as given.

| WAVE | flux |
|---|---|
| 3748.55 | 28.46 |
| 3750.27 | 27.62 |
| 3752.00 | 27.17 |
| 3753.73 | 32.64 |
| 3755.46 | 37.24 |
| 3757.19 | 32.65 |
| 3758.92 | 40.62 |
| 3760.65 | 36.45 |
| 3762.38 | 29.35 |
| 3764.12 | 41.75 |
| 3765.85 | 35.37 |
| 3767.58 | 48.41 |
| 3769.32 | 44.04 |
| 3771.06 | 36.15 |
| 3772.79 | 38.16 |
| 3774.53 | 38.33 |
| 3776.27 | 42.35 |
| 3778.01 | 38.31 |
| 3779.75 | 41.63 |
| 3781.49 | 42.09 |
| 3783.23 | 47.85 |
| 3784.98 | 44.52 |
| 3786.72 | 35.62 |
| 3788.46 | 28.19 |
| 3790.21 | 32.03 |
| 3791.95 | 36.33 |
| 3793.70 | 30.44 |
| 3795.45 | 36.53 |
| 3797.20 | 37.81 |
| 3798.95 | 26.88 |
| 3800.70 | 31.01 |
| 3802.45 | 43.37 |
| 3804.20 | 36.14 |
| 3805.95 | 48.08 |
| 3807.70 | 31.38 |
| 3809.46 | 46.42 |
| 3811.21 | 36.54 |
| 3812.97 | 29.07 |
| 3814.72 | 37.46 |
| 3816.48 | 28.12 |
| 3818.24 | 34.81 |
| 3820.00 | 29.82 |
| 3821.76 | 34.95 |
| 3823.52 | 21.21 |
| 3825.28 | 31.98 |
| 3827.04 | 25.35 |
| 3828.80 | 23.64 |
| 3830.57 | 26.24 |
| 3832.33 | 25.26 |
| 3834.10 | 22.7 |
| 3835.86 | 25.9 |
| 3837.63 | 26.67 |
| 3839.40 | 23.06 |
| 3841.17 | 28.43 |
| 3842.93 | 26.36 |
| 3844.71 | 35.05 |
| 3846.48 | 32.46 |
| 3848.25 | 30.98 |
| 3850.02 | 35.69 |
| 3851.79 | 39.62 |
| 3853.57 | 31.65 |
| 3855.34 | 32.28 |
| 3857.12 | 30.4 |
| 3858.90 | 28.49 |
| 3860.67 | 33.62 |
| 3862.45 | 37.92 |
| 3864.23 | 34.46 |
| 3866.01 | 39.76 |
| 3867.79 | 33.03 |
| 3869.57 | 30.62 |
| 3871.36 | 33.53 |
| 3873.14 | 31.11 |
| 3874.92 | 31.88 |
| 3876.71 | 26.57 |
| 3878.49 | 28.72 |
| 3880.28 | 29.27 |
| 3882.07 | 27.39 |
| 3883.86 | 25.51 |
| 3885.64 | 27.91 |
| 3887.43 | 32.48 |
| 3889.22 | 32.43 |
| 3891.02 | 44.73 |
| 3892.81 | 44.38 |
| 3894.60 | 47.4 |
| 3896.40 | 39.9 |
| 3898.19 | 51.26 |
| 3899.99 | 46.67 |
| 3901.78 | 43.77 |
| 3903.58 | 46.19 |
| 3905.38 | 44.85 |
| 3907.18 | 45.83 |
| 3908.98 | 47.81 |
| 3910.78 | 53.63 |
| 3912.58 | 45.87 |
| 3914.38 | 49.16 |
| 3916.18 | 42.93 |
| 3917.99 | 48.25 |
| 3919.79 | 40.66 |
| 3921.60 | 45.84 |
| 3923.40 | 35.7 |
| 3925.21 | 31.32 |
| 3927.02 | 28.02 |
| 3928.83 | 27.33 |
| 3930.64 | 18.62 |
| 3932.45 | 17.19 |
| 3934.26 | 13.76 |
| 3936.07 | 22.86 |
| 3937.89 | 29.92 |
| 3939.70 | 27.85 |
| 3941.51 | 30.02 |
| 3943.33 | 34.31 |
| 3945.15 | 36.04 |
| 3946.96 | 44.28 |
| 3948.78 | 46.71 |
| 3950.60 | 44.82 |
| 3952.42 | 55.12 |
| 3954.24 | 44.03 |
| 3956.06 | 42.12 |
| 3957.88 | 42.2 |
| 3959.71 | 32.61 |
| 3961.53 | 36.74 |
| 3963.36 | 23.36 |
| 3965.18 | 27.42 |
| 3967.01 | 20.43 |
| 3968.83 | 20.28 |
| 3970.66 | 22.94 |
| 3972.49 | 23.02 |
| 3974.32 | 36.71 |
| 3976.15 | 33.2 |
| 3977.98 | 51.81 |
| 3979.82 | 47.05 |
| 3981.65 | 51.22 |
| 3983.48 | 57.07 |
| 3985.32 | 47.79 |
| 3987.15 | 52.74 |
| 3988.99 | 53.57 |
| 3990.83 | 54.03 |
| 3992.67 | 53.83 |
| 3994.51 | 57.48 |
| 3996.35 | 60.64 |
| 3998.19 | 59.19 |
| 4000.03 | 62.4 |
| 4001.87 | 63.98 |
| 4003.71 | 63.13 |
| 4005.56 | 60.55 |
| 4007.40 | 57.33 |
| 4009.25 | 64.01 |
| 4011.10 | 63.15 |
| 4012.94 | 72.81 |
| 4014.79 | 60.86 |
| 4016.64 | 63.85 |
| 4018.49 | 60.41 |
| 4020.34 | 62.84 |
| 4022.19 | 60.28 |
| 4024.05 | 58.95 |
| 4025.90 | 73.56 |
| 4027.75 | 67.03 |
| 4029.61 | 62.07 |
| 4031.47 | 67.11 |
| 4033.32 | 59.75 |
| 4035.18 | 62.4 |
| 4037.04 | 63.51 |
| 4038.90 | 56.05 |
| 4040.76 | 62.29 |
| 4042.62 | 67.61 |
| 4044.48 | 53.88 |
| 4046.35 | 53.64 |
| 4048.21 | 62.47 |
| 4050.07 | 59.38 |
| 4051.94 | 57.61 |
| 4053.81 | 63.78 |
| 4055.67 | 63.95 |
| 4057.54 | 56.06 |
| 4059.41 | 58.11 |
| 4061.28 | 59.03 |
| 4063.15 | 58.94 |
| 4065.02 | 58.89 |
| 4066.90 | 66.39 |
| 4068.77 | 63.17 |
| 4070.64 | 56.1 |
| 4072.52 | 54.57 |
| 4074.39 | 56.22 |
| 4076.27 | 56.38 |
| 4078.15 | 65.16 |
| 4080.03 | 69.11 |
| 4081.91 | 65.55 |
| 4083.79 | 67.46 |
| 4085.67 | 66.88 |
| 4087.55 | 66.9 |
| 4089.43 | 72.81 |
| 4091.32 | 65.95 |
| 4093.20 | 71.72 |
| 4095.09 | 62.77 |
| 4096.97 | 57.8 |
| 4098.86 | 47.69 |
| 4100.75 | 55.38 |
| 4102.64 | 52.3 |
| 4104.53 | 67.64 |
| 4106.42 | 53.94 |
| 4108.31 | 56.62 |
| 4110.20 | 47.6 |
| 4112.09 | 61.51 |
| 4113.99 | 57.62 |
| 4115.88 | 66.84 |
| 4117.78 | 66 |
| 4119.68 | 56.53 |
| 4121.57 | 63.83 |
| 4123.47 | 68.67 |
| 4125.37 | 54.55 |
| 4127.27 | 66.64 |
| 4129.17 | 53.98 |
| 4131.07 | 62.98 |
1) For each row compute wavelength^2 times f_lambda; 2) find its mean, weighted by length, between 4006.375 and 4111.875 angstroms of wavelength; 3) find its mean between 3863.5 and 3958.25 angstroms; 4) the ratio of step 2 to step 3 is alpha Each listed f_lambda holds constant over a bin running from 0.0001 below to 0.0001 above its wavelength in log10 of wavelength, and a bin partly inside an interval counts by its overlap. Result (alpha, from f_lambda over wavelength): 1.8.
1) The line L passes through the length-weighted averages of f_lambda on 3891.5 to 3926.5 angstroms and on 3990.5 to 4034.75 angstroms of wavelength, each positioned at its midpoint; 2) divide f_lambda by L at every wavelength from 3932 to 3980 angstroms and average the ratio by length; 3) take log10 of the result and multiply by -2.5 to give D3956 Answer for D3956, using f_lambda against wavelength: 0.49 mag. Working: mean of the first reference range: 44.6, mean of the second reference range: 62.2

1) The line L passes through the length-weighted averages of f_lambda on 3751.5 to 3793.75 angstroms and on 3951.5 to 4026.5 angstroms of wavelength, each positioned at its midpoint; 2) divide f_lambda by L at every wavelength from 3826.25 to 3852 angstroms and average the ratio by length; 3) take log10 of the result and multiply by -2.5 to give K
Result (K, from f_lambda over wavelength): 0.42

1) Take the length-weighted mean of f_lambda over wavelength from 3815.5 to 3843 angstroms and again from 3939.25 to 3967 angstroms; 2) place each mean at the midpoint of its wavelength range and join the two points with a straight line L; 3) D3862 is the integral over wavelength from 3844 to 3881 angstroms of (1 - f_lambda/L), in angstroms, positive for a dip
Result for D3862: -3.5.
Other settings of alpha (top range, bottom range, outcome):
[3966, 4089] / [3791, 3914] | 1.82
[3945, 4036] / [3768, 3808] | 1.50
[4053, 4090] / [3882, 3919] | 1.59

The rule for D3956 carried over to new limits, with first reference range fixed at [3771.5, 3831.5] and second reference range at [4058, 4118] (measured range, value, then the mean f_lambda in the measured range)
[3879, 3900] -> 0.17 mag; 36.9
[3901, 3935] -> 0.18 mag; 38.3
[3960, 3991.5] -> 0.30 mag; 38.6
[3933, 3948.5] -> 0.49 mag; 30.3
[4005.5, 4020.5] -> -0.16 mag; 63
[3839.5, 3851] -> 0.25 mag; 31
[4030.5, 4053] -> -0.07 mag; 60.5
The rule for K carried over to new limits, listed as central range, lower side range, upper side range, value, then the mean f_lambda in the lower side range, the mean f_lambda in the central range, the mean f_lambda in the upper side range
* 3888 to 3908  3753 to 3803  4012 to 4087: 0.098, 37.4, 44.1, 61.9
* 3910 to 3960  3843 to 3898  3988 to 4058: 0.221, 33.8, 36.8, 61.2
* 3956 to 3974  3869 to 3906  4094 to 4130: 0.466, 36.5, 28.7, 58.9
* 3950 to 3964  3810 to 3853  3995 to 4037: 0.281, 29.8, 40.3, 63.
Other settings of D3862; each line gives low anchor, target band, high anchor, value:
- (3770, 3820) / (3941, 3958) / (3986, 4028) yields 3.8 angstroms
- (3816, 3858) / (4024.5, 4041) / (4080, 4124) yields -3.2 angstroms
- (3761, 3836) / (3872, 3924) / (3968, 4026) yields 5.5 angstroms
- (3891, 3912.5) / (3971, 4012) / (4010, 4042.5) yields 4.2 angstroms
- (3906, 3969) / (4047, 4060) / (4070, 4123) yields -1.4 angstroms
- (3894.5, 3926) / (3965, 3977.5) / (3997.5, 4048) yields 6.3 angstroms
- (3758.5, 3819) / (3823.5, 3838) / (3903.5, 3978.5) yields 4.4 angstroms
